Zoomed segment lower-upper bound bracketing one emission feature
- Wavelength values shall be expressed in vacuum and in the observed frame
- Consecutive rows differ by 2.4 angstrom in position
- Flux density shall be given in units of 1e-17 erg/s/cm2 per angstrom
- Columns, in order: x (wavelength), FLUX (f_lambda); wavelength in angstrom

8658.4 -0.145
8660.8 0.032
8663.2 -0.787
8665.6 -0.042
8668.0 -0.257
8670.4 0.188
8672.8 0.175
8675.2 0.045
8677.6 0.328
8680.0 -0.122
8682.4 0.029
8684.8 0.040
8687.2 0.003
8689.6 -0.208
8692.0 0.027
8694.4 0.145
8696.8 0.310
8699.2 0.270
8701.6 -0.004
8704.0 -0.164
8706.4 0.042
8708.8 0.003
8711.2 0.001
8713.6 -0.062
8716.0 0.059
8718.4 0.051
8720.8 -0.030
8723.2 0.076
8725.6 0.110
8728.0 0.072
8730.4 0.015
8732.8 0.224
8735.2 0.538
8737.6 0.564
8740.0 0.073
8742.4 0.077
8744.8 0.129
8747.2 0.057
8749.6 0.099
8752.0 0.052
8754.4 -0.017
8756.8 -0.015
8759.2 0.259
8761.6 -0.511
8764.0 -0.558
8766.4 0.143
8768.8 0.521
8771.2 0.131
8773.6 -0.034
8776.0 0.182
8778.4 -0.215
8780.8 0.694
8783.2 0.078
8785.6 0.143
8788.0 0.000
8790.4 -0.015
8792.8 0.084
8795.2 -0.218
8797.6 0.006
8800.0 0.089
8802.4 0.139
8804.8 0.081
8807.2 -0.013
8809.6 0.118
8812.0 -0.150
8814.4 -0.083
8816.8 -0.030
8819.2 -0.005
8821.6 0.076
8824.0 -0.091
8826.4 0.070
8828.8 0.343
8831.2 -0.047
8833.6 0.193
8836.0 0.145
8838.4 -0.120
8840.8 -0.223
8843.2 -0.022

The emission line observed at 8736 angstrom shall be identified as Hgamma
